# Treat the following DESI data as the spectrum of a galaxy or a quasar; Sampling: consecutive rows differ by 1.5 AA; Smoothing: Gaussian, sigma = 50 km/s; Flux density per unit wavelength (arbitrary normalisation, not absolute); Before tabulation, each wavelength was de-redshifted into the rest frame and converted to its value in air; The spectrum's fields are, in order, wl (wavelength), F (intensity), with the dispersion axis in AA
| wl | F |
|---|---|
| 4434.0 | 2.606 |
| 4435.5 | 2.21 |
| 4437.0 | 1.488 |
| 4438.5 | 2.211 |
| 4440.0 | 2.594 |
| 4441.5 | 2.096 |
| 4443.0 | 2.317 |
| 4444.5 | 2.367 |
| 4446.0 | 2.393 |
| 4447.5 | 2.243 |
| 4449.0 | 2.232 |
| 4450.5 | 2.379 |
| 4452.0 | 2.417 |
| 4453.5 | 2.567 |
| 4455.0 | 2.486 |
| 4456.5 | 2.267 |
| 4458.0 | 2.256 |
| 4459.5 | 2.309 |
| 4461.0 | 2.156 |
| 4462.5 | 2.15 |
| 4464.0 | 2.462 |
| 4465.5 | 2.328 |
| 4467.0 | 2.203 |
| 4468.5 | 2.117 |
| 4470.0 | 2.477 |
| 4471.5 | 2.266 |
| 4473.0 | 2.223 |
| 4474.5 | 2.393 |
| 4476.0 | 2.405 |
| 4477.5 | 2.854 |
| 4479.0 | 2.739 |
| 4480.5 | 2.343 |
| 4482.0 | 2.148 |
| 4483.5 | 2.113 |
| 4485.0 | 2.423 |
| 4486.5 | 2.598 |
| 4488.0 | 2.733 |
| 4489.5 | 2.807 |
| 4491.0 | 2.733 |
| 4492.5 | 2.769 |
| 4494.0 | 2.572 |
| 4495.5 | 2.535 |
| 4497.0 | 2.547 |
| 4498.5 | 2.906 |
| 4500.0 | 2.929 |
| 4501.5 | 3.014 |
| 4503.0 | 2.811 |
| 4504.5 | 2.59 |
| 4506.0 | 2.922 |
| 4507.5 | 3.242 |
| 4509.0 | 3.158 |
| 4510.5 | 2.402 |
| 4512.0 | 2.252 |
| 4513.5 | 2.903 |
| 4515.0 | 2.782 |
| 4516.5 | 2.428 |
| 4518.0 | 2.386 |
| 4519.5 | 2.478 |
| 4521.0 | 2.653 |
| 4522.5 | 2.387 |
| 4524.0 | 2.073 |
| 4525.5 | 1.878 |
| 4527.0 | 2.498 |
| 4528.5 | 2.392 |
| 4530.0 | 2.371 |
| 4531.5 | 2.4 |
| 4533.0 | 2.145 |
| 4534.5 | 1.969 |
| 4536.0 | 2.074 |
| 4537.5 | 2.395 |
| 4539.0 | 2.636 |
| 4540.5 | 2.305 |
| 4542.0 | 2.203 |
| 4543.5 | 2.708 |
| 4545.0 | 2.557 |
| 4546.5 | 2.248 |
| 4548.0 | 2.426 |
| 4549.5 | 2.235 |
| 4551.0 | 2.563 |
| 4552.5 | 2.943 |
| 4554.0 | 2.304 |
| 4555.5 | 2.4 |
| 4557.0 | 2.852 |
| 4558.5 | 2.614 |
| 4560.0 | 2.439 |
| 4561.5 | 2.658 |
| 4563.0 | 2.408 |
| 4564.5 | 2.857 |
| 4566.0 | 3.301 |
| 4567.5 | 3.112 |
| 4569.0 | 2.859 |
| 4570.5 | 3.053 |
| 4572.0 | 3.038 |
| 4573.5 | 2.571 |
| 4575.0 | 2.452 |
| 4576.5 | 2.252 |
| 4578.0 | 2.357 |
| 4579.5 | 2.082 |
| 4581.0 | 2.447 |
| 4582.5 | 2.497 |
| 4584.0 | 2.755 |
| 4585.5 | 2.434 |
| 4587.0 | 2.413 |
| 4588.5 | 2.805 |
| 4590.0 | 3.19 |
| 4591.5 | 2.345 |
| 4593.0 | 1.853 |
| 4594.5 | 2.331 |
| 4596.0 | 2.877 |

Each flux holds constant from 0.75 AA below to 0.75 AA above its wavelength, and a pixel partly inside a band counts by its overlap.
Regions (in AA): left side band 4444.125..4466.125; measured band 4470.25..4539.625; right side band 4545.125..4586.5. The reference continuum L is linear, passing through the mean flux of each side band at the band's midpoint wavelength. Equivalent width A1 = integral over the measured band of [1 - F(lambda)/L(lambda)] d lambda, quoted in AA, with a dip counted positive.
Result -2.2 AA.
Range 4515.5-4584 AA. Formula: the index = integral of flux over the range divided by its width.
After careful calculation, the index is 2.49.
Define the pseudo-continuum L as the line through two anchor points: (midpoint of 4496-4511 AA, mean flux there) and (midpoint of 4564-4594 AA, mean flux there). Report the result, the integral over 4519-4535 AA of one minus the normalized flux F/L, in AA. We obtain 2.8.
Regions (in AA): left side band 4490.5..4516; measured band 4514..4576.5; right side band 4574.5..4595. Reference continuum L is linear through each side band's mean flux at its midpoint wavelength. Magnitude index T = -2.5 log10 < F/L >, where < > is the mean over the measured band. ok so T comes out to 0.04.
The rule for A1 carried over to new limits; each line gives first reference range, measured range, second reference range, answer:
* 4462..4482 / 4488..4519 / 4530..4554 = -4.60 AA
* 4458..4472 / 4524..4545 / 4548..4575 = 2.25 AA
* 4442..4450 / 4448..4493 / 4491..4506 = 1.86 AA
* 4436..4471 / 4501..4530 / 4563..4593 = -1.42 AA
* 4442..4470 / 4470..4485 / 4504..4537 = -0.16 AA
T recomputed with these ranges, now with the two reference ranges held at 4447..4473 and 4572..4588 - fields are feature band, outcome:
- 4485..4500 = -0.145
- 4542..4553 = -0.033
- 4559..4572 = -0.165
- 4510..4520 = -0.063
